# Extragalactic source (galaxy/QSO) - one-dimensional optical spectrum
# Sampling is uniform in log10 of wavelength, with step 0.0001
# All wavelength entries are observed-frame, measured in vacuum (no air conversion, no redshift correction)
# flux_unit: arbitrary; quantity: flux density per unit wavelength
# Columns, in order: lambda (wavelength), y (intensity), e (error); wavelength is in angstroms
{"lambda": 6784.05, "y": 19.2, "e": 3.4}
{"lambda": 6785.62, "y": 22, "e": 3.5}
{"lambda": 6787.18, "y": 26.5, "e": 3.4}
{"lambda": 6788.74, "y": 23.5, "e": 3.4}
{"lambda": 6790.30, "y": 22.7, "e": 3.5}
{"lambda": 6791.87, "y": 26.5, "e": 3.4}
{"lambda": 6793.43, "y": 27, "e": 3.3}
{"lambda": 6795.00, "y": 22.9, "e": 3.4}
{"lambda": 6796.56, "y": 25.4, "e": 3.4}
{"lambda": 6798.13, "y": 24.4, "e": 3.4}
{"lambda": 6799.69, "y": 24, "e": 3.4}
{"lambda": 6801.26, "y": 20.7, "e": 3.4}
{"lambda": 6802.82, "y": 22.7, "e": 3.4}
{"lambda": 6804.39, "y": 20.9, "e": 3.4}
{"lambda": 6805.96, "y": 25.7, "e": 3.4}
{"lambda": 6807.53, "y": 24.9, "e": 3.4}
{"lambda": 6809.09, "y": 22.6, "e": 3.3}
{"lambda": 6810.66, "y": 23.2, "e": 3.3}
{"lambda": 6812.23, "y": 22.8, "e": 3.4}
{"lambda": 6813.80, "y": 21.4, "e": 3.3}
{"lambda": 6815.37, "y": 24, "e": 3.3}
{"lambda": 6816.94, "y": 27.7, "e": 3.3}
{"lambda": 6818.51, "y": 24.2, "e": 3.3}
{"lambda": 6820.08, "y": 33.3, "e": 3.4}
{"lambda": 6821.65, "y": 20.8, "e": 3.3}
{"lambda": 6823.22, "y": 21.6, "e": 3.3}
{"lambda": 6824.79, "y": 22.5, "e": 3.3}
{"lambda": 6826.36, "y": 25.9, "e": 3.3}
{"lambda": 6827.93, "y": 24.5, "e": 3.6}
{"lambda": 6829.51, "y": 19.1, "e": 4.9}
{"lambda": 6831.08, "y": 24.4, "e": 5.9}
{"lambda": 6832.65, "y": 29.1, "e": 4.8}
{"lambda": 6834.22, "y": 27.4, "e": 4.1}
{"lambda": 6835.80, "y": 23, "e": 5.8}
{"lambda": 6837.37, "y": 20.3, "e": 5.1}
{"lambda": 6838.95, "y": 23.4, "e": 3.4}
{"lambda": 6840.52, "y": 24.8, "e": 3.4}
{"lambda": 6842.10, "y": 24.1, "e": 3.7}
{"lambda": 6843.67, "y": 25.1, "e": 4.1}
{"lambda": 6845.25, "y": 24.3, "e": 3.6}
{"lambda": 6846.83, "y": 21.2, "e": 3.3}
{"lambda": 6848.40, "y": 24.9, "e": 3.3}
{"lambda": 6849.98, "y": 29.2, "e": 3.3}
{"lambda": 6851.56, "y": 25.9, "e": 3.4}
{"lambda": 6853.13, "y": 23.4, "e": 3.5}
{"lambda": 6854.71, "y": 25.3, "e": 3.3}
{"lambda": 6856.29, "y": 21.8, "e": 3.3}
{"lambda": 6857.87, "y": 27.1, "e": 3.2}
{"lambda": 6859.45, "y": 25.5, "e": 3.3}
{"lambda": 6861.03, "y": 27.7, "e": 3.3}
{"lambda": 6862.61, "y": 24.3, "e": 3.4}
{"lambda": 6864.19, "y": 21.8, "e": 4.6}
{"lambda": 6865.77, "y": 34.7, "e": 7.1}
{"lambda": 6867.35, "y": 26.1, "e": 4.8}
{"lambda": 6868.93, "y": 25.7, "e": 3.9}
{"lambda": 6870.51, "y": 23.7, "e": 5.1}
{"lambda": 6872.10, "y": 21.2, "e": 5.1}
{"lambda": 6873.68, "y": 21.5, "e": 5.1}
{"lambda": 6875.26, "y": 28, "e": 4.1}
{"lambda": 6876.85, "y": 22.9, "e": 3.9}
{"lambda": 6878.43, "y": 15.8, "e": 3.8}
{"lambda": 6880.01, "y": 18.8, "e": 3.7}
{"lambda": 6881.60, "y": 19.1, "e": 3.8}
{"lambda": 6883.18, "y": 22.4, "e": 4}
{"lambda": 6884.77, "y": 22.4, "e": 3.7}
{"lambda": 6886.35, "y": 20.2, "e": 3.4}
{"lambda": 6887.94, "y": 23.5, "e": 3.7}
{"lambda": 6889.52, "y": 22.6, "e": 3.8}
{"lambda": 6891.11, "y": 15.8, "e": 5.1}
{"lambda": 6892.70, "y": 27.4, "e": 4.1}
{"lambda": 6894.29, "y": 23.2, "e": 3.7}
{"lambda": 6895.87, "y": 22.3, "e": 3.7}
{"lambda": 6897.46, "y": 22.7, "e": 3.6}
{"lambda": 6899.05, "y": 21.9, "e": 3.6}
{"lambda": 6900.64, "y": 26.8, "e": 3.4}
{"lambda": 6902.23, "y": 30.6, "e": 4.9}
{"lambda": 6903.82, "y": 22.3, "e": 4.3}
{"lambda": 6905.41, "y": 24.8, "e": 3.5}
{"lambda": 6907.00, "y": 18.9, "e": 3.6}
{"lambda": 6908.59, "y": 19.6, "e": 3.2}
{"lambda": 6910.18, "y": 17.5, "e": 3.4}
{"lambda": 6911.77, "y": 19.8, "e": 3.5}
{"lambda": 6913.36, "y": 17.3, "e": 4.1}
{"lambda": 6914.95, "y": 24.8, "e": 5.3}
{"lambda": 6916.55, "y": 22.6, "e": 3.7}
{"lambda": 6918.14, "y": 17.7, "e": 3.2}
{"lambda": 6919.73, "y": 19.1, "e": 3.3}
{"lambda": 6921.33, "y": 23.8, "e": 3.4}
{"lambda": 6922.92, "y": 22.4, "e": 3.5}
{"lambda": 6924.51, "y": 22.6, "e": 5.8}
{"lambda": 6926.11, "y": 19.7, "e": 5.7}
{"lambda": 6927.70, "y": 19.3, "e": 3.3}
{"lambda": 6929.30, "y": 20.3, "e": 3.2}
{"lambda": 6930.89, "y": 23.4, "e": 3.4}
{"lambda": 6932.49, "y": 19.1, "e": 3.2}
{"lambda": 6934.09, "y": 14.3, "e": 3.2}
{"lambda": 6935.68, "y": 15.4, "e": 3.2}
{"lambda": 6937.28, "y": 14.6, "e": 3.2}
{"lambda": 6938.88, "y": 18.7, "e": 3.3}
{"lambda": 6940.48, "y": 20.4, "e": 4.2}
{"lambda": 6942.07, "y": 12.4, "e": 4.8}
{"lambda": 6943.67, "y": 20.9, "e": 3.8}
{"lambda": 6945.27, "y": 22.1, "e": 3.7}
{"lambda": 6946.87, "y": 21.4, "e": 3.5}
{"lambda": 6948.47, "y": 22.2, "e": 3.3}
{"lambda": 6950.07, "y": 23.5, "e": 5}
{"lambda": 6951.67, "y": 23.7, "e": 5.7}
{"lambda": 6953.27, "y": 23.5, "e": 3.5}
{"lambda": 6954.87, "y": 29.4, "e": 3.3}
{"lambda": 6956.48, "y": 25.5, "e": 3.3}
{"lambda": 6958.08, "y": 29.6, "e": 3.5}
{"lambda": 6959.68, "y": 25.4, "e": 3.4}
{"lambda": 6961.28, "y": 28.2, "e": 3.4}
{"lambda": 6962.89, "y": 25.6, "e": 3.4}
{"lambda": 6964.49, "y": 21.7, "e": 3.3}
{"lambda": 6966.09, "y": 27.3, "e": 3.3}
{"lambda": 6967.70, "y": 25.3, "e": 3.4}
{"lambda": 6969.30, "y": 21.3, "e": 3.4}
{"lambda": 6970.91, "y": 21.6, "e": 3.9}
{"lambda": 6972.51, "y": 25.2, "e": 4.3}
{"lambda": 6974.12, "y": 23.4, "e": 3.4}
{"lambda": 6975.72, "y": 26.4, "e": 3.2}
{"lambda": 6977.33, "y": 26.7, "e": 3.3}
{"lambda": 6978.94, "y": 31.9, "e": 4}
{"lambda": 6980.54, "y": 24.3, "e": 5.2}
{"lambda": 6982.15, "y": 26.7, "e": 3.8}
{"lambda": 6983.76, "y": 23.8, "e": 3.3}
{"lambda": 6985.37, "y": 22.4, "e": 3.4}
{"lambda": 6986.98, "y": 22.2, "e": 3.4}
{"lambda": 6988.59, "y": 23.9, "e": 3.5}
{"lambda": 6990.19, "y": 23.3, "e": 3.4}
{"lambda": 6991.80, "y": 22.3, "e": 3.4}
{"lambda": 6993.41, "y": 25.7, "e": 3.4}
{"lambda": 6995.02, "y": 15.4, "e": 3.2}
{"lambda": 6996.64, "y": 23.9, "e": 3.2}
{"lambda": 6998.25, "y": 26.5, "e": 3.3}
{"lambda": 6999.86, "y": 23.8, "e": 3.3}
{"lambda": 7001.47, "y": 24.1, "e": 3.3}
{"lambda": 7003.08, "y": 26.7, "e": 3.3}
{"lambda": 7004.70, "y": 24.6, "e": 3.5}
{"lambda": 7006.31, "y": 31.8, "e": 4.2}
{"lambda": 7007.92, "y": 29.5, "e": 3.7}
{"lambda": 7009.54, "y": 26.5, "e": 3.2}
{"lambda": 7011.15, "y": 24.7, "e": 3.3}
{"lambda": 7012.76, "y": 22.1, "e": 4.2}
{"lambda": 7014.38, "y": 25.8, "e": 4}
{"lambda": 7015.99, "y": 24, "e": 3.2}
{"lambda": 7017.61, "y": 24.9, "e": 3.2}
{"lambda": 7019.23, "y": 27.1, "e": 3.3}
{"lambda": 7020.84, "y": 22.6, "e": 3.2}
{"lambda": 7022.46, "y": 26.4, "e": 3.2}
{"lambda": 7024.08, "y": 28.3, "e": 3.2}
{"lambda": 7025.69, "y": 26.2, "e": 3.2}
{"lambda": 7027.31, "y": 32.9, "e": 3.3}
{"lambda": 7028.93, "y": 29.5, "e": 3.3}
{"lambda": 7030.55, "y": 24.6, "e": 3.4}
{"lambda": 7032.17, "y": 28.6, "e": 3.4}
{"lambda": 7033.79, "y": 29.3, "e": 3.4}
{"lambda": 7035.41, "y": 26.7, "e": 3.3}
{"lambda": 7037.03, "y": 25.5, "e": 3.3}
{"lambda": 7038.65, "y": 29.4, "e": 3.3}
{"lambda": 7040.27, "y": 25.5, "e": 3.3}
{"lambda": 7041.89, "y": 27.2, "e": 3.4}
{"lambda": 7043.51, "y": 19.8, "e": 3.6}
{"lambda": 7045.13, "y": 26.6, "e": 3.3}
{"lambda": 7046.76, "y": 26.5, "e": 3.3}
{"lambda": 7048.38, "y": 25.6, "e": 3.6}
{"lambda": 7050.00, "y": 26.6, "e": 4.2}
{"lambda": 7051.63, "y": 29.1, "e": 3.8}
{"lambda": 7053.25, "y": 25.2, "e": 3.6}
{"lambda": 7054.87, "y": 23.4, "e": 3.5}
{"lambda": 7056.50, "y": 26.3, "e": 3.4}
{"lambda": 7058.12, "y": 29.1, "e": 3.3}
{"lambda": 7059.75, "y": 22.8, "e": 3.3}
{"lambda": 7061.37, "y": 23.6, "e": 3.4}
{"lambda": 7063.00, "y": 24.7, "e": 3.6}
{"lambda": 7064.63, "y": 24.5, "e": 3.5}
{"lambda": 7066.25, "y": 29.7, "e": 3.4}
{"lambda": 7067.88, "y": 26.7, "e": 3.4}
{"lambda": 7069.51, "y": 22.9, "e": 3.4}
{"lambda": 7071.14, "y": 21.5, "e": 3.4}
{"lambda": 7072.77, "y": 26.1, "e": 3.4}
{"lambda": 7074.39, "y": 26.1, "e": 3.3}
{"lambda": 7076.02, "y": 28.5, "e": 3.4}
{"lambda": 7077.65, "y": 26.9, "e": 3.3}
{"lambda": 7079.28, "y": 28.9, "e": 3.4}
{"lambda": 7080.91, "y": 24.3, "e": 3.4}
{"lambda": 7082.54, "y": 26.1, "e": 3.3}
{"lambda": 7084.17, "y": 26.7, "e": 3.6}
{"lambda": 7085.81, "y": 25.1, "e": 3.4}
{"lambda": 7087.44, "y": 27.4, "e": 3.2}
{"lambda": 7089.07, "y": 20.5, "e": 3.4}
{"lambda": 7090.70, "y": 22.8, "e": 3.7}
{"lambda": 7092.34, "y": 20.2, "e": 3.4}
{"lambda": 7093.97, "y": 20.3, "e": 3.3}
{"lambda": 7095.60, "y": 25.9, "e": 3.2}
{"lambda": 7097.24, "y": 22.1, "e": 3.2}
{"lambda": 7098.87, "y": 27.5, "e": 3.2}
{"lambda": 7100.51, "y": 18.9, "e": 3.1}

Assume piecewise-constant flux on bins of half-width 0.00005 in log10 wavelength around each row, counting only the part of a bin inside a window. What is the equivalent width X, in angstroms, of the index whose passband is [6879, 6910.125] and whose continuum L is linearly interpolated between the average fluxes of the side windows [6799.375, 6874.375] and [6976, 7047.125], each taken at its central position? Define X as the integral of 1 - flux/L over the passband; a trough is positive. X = 3.2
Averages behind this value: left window 24.4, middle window 22.2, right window 25.7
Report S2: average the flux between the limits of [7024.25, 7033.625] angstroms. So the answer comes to 28.4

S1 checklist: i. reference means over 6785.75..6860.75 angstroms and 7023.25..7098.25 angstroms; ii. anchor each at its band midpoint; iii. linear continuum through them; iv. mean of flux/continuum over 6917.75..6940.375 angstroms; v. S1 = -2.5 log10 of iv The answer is 0.27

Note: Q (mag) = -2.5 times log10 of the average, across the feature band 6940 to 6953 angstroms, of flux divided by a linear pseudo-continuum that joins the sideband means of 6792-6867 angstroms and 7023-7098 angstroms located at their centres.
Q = 0.20 mag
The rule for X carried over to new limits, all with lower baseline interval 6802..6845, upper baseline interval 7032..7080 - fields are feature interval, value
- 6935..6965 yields 3.3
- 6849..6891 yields 1.2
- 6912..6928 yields 2.5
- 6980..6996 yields 1.6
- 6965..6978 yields 0.4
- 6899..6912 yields 1.1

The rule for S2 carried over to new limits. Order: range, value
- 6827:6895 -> 23.8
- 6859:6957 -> 21.9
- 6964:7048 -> 25.4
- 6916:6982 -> 22.5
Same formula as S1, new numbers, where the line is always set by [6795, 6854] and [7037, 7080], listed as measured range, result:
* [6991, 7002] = 0.11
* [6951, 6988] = 0.00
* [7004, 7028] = -0.04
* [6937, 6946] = 0.34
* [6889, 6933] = 0.14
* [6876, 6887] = 0.21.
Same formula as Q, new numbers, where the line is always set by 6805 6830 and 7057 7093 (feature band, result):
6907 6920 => 0.232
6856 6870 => -0.083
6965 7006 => 0.018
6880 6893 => 0.148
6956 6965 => -0.062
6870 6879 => 0.095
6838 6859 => -0.020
